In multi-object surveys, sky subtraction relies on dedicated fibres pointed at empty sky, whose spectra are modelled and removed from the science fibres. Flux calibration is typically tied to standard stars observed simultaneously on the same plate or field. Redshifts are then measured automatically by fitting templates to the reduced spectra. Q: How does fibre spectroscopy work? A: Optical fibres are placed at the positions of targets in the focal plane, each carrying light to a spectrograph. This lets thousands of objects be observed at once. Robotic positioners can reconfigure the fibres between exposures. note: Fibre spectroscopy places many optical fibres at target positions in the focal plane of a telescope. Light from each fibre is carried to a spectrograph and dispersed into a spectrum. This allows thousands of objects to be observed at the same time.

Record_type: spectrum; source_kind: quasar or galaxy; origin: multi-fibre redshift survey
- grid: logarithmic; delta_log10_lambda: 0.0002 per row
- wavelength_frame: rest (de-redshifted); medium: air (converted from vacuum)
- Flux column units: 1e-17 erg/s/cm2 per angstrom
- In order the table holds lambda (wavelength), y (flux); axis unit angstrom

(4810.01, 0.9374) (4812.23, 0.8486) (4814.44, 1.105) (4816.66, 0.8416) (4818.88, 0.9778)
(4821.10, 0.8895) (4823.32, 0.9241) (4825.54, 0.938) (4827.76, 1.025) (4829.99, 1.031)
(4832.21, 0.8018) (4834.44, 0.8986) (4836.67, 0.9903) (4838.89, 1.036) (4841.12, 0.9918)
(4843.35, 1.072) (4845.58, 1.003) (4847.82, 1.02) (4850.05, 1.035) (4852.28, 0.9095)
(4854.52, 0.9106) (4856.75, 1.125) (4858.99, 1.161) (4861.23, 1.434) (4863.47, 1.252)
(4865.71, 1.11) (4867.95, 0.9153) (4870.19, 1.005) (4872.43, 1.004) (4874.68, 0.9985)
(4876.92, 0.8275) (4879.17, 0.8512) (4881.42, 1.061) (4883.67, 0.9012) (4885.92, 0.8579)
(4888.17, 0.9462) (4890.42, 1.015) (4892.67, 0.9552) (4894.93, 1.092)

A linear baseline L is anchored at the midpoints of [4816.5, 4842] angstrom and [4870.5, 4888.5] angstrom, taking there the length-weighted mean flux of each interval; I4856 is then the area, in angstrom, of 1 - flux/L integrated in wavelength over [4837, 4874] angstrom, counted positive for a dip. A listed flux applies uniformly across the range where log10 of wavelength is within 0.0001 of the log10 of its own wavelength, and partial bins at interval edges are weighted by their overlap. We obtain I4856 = -4.66 angstrom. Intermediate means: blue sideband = 0.949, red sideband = 0.933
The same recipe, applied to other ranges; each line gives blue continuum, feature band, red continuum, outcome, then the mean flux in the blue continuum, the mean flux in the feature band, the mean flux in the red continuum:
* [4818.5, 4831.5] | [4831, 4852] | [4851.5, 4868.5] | 1.04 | 0.959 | 0.981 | 1.11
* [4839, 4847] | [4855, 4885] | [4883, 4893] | -2.26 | 1.02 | 1.05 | 0.935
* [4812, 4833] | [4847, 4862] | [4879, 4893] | -2.11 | 0.944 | 1.08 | 0.946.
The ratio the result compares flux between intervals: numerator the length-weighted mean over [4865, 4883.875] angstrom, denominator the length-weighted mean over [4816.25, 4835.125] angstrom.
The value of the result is 1.0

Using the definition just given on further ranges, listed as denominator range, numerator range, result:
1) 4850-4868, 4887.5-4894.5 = 0.89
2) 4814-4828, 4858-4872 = 1.20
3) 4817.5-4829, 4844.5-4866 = 1.15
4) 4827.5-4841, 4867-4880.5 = 0.97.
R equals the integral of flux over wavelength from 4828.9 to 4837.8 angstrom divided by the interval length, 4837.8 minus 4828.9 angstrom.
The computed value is 0.931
